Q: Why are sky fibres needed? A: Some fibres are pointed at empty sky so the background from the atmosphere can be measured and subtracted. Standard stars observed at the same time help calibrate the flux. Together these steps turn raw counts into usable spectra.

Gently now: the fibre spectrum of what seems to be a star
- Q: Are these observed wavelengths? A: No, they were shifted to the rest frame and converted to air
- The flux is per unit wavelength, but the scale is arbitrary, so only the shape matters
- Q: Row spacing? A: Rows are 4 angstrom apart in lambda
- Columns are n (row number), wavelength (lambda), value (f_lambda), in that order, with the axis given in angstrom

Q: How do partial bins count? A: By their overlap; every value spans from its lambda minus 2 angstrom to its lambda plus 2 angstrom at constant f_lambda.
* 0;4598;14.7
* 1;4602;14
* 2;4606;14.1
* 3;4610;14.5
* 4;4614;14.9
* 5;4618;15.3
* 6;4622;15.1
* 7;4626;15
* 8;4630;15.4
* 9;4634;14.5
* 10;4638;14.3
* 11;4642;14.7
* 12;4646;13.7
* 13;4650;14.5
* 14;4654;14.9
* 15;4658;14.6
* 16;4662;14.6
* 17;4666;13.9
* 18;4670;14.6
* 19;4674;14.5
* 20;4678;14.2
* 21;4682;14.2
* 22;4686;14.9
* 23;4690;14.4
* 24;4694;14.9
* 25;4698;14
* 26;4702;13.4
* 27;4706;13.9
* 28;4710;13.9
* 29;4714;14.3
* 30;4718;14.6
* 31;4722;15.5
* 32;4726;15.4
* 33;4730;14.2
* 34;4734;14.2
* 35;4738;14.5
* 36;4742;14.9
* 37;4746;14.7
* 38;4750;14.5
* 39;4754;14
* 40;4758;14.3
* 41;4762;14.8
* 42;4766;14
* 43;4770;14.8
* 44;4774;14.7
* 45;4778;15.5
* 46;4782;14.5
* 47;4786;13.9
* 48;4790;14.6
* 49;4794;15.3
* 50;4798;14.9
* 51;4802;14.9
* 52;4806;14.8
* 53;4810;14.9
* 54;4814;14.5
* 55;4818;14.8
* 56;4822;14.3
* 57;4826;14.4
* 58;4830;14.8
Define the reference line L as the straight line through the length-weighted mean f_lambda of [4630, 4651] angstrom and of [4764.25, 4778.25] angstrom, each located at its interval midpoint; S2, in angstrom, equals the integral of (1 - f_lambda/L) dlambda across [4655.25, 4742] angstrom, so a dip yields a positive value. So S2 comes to 0.6 angstrom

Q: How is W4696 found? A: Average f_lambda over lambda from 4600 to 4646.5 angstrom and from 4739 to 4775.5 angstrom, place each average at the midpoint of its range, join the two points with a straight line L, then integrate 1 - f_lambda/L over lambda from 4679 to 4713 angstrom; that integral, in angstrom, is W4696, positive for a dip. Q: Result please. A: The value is 0.9 angstrom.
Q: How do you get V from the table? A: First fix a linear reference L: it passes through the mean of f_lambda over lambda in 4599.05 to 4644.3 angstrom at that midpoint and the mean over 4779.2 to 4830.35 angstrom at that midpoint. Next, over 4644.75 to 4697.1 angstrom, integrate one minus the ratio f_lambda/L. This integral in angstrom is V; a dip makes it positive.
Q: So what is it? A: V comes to 0.8 angstrom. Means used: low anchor 14.7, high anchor 14.7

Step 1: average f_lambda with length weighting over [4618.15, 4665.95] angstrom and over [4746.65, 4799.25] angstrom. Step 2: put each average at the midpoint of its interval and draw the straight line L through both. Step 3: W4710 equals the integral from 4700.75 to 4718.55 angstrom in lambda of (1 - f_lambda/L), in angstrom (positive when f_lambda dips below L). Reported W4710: 0.8 angstrom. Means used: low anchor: 14.7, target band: 14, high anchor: 14.6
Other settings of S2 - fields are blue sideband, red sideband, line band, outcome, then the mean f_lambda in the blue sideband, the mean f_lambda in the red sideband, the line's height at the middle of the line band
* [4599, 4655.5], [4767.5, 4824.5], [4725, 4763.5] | 0.5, 14.6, 14.7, 14.7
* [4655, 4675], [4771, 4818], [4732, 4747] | 0.1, 14.5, 14.8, 14.6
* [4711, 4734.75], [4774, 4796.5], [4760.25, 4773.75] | 0.2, 14.7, 14.8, 14.7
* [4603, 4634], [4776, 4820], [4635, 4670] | 1.0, 14.8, 14.8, 14.8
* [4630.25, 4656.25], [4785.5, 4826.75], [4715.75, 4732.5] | -0.3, 14.5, 14.7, 14.6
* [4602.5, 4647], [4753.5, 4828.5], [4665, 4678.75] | 0.3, 14.7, 14.6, 14.7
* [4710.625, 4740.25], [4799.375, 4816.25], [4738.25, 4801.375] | 0.4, 14.6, 14.8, 14.7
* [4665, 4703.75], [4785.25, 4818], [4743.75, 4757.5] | 0.2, 14.3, 14.8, 14.6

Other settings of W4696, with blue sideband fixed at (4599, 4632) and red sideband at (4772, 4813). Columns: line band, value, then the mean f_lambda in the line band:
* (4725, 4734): 0.12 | 14.6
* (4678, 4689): 0.23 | 14.5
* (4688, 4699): 0.23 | 14.5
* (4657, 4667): 0.27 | 14.4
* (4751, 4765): 0.42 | 14.3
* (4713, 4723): 0.01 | 14.8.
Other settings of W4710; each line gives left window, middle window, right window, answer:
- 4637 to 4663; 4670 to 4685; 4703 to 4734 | 0.10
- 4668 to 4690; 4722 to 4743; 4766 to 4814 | -0.15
